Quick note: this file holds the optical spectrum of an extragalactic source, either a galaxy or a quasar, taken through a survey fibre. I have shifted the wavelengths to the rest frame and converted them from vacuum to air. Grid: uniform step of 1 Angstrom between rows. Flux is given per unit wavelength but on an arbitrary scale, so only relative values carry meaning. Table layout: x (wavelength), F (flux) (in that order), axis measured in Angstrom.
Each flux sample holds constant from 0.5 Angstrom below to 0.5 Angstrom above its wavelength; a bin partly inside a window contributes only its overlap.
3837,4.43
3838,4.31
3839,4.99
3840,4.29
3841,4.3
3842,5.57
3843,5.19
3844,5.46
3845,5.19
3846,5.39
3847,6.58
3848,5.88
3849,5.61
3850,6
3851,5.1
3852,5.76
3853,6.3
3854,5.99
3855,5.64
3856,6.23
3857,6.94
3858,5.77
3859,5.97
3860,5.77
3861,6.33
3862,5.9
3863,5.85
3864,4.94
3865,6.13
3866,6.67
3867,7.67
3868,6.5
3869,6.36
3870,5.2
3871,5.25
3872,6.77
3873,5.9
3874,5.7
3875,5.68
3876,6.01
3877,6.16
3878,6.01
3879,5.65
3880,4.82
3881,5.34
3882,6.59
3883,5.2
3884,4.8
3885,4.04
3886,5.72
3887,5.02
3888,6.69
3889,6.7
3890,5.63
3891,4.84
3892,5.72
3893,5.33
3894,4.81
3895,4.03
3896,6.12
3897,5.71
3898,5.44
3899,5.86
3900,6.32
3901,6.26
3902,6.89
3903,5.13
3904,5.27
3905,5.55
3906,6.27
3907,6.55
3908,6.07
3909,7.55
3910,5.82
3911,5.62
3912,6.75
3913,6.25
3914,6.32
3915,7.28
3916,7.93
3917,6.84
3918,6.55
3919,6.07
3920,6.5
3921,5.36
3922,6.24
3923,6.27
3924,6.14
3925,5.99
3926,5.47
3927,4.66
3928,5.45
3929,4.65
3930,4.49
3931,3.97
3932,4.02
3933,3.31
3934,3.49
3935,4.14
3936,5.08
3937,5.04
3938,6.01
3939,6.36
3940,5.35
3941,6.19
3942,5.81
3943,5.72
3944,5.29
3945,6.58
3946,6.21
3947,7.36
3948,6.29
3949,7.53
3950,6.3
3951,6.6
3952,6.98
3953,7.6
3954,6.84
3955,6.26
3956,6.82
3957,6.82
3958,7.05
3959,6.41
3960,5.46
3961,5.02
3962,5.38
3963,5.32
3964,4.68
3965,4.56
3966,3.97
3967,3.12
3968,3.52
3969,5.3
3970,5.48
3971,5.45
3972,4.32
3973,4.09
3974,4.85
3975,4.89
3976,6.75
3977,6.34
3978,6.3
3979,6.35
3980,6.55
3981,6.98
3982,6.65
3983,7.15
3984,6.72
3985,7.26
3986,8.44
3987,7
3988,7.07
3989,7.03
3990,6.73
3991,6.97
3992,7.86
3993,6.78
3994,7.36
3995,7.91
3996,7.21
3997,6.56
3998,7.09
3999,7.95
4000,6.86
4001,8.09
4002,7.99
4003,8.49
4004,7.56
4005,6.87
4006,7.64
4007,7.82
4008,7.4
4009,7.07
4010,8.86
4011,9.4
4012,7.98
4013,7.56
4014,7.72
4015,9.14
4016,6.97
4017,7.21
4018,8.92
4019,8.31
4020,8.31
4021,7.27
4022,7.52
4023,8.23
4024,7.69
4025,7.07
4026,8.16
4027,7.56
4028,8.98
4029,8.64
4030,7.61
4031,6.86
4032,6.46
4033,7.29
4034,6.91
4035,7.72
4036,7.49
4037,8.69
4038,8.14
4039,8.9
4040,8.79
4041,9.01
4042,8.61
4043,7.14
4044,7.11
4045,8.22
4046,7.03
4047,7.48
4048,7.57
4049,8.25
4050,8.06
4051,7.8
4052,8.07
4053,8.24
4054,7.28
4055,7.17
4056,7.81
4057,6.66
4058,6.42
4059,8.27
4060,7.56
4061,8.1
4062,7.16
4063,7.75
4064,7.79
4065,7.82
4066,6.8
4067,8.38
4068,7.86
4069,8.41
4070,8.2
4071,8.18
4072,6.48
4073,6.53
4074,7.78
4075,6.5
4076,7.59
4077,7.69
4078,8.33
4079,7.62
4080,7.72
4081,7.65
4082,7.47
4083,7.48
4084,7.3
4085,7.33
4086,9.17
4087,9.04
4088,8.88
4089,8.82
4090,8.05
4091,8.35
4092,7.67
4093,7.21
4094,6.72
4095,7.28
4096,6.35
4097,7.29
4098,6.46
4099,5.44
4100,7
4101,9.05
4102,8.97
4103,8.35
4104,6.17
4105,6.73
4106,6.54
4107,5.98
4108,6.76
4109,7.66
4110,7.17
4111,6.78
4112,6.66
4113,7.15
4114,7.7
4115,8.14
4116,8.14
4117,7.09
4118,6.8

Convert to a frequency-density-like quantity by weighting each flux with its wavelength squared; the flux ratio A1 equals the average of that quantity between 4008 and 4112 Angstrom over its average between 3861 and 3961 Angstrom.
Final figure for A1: 1.4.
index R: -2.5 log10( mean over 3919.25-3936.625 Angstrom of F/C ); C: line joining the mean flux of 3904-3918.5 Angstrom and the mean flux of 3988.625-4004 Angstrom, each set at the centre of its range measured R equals 0.30 mag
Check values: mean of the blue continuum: 6.48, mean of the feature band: 5.03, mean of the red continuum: 7.4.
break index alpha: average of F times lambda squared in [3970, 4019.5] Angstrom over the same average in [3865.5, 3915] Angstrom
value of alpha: 1.28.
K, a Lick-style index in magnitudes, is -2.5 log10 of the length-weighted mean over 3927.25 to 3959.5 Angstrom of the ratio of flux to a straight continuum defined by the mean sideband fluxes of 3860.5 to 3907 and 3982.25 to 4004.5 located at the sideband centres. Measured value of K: 0.15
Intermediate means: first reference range 5.76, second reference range 7.36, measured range 5.8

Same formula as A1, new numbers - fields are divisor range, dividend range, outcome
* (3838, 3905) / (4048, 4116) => 1.47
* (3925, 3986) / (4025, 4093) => 1.44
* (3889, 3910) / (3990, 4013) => 1.38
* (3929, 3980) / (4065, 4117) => 1.45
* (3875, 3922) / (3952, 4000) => 1.10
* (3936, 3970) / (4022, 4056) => 1.40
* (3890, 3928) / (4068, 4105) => 1.39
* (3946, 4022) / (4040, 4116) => 1.17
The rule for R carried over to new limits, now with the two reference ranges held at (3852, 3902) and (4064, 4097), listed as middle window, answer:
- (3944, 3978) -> 0.144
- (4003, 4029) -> -0.117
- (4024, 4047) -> -0.078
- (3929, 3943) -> 0.287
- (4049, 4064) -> -0.021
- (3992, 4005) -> -0.081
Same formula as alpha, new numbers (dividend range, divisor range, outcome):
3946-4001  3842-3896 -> 1.16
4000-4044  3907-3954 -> 1.40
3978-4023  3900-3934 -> 1.34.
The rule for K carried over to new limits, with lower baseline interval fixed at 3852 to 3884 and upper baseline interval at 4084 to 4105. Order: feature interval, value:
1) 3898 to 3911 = 0.03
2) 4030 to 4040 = -0.07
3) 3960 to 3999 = 0.12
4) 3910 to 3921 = -0.04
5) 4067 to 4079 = -0.02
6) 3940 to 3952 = 0.03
